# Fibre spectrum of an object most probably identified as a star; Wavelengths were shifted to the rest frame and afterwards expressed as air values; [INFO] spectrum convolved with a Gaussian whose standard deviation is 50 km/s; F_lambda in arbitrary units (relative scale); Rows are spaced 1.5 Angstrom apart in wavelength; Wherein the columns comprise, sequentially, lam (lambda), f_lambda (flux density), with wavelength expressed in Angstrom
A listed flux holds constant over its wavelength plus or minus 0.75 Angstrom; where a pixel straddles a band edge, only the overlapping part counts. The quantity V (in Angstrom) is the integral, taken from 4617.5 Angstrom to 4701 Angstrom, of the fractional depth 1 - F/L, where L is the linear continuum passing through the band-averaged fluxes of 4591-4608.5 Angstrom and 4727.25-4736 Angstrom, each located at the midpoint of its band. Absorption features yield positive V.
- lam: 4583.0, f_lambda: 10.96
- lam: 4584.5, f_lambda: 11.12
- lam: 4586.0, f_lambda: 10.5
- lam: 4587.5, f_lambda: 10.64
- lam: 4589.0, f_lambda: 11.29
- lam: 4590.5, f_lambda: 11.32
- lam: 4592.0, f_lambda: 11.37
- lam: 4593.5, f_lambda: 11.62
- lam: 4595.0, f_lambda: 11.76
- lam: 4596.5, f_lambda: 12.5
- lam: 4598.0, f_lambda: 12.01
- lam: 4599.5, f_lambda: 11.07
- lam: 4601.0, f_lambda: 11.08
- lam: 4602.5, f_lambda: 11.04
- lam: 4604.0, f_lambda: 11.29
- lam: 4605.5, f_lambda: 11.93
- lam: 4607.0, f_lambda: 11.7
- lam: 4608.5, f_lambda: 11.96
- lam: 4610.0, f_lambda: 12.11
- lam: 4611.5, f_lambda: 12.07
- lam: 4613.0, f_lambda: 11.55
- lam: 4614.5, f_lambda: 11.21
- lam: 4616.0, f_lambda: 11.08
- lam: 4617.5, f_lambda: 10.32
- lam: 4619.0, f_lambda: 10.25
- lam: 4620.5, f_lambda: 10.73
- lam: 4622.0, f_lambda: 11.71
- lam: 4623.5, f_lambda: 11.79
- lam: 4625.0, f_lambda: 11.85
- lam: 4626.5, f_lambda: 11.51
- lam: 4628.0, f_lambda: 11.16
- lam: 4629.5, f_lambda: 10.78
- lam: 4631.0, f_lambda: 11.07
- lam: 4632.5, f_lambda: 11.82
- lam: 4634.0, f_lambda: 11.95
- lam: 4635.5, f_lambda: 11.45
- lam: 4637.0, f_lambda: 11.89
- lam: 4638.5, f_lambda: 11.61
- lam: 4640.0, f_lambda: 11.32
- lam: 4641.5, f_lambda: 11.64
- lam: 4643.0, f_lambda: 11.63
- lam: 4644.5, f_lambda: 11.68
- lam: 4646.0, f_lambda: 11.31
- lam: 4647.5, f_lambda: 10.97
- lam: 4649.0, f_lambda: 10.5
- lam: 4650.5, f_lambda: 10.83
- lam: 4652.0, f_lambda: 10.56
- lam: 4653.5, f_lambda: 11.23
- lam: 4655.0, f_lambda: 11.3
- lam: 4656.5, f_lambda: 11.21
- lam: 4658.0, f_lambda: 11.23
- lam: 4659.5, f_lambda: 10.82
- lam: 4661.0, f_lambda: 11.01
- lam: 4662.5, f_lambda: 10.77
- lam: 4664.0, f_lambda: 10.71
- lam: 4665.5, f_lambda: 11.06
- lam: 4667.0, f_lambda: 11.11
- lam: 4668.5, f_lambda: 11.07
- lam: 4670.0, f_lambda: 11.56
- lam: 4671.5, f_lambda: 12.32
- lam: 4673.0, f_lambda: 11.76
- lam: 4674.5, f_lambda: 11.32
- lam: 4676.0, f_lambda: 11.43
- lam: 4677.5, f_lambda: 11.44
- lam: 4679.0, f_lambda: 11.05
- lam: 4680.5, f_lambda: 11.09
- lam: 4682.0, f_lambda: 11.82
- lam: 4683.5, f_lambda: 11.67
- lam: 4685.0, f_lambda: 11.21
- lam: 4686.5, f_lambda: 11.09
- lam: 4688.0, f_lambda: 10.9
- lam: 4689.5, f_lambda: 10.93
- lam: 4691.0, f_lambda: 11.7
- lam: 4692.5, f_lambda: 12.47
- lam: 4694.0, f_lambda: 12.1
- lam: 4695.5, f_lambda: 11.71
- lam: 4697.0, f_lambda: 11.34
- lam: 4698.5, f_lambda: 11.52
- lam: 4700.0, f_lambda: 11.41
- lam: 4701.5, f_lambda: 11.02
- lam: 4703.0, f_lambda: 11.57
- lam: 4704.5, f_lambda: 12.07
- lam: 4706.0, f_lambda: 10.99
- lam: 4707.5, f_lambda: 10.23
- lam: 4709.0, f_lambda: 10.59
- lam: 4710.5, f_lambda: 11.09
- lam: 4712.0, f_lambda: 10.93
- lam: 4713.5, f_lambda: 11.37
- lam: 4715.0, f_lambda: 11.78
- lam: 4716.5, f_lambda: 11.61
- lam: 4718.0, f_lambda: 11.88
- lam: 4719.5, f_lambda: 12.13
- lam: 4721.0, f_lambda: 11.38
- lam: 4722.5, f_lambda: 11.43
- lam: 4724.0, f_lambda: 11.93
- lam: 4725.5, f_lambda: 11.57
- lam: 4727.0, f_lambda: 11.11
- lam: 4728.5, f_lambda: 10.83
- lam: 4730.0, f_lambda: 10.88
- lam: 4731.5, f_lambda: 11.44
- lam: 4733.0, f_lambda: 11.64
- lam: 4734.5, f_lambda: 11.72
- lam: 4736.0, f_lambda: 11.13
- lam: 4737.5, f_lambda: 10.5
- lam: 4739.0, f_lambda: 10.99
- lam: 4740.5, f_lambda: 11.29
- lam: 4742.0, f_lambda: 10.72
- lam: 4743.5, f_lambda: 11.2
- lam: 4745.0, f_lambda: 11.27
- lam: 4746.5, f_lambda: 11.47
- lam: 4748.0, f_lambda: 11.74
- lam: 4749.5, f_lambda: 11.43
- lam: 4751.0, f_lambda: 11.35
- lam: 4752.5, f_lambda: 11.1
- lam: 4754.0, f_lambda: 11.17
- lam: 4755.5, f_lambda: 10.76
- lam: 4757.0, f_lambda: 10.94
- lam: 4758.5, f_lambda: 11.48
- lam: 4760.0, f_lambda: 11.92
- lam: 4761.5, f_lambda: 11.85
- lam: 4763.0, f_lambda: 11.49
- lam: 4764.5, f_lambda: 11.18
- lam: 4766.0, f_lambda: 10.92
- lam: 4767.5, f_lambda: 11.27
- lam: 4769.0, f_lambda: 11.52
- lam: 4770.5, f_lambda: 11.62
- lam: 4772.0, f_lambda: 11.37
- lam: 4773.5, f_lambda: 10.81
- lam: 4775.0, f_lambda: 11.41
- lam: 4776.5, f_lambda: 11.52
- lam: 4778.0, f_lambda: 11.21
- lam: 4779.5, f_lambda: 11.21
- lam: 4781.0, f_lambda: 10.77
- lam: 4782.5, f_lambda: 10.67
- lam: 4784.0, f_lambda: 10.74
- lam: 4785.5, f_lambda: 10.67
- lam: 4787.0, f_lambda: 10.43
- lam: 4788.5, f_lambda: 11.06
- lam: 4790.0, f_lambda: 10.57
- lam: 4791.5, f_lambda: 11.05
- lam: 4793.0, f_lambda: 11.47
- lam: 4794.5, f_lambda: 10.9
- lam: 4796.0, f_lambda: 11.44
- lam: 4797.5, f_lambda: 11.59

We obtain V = 0.9 Angstrom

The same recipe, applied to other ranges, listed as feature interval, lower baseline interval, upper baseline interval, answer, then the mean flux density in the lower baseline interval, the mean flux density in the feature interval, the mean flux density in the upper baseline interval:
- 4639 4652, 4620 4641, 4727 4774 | 0.3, 11.5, 11.2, 11.3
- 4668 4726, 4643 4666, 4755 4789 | -1.9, 11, 11.4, 11.2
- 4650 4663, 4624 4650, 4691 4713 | 0.5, 11.4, 11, 11.4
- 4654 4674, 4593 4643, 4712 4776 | 0.4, 11.5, 11.2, 11.3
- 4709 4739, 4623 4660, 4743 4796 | -0.3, 11.3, 11.4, 11.2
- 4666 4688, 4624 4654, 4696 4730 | -0.1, 11.3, 11.4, 11.3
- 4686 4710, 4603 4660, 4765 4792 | -0.3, 11.3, 11.4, 11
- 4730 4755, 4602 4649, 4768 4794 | -0.2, 11.4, 11.2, 11.1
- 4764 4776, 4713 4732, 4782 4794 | -0.3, 11.5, 11.3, 10.8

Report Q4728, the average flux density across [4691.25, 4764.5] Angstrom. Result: 11.4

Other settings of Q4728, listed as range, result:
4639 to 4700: 11.3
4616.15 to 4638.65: 11.3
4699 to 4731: 11.3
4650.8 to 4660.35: 11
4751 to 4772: 11.3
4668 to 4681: 11.5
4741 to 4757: 11.2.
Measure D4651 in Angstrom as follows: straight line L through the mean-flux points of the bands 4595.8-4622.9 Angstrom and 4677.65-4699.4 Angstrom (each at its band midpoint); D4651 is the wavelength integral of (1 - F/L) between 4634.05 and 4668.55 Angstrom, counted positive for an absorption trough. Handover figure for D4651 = 0.78 Angstrom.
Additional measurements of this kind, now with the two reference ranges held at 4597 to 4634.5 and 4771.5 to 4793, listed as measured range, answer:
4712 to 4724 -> -0.5 Angstrom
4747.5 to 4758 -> -0.1 Angstrom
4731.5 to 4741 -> -0.1 Angstrom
